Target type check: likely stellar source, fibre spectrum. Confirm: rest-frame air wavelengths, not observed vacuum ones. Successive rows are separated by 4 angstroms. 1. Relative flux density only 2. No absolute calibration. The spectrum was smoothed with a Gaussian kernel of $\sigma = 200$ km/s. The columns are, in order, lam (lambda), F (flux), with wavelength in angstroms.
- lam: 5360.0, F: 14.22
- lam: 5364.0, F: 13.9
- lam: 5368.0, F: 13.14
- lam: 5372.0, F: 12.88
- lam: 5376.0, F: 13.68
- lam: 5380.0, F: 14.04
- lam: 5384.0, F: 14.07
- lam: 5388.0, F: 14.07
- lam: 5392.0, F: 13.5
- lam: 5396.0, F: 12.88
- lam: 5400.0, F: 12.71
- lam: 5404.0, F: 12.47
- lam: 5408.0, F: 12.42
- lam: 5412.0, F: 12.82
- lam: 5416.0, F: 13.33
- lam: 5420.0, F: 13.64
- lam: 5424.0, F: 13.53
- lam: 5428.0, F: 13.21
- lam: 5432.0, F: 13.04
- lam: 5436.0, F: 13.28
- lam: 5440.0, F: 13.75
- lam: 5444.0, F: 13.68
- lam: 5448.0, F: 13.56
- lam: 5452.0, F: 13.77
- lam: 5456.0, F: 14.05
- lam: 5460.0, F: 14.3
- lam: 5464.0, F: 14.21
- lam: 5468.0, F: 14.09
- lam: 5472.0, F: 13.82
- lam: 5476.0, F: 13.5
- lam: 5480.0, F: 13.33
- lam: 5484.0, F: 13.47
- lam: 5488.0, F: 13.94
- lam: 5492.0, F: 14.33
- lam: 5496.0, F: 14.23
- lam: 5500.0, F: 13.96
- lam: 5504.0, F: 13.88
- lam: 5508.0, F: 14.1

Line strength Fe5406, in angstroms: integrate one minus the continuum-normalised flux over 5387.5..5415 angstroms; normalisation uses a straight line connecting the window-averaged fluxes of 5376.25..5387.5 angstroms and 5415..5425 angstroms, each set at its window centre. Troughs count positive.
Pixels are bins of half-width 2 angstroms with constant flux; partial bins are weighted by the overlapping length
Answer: 1.6 angstroms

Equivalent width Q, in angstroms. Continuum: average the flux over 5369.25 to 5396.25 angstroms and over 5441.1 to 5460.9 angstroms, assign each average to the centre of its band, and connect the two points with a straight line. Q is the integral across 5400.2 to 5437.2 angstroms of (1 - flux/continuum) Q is 1.8 angstroms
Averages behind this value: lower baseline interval 13.6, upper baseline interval 13.8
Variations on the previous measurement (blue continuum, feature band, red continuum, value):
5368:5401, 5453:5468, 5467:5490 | -0.56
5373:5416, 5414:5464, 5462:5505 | -0.16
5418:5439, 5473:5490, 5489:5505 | 0.44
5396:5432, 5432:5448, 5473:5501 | -0.25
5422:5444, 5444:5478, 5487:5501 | -0.41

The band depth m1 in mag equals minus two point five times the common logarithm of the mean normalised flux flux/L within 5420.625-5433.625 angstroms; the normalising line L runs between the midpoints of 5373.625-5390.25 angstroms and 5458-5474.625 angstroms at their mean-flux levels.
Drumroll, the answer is 0.056 mag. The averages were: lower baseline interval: 13.9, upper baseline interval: 14.1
